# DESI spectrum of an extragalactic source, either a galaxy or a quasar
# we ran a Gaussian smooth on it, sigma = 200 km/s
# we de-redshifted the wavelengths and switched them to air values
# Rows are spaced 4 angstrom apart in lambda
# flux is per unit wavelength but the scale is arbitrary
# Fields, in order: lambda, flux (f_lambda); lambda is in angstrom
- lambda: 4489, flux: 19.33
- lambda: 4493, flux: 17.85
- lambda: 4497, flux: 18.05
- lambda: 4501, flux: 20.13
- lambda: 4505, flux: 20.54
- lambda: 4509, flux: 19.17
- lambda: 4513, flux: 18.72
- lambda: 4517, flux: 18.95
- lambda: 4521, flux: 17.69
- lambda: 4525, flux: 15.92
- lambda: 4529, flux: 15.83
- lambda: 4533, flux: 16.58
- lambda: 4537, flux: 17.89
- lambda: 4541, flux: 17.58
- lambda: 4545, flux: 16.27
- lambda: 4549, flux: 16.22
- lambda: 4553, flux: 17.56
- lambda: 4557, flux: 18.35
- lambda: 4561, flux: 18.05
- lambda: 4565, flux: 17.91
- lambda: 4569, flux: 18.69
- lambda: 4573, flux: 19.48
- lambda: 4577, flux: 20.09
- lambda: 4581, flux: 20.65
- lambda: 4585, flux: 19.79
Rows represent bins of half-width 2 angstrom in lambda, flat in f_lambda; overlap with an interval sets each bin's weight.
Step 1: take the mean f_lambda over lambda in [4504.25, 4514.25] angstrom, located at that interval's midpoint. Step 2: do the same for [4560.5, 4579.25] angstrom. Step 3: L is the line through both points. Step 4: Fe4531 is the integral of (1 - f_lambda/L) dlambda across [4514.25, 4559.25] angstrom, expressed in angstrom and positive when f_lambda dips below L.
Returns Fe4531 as 4.67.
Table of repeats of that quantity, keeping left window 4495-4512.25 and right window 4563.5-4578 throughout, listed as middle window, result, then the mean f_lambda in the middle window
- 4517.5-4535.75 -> 2.4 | 16.8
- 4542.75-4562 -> 1.9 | 17.3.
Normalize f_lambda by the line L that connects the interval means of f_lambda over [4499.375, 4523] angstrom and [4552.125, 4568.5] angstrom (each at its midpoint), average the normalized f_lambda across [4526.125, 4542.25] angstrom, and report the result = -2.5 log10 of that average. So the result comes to 0.11 mag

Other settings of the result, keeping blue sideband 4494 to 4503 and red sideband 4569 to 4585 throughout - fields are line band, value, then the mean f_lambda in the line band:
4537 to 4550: 0.15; 16.9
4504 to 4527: 0.04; 18.4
